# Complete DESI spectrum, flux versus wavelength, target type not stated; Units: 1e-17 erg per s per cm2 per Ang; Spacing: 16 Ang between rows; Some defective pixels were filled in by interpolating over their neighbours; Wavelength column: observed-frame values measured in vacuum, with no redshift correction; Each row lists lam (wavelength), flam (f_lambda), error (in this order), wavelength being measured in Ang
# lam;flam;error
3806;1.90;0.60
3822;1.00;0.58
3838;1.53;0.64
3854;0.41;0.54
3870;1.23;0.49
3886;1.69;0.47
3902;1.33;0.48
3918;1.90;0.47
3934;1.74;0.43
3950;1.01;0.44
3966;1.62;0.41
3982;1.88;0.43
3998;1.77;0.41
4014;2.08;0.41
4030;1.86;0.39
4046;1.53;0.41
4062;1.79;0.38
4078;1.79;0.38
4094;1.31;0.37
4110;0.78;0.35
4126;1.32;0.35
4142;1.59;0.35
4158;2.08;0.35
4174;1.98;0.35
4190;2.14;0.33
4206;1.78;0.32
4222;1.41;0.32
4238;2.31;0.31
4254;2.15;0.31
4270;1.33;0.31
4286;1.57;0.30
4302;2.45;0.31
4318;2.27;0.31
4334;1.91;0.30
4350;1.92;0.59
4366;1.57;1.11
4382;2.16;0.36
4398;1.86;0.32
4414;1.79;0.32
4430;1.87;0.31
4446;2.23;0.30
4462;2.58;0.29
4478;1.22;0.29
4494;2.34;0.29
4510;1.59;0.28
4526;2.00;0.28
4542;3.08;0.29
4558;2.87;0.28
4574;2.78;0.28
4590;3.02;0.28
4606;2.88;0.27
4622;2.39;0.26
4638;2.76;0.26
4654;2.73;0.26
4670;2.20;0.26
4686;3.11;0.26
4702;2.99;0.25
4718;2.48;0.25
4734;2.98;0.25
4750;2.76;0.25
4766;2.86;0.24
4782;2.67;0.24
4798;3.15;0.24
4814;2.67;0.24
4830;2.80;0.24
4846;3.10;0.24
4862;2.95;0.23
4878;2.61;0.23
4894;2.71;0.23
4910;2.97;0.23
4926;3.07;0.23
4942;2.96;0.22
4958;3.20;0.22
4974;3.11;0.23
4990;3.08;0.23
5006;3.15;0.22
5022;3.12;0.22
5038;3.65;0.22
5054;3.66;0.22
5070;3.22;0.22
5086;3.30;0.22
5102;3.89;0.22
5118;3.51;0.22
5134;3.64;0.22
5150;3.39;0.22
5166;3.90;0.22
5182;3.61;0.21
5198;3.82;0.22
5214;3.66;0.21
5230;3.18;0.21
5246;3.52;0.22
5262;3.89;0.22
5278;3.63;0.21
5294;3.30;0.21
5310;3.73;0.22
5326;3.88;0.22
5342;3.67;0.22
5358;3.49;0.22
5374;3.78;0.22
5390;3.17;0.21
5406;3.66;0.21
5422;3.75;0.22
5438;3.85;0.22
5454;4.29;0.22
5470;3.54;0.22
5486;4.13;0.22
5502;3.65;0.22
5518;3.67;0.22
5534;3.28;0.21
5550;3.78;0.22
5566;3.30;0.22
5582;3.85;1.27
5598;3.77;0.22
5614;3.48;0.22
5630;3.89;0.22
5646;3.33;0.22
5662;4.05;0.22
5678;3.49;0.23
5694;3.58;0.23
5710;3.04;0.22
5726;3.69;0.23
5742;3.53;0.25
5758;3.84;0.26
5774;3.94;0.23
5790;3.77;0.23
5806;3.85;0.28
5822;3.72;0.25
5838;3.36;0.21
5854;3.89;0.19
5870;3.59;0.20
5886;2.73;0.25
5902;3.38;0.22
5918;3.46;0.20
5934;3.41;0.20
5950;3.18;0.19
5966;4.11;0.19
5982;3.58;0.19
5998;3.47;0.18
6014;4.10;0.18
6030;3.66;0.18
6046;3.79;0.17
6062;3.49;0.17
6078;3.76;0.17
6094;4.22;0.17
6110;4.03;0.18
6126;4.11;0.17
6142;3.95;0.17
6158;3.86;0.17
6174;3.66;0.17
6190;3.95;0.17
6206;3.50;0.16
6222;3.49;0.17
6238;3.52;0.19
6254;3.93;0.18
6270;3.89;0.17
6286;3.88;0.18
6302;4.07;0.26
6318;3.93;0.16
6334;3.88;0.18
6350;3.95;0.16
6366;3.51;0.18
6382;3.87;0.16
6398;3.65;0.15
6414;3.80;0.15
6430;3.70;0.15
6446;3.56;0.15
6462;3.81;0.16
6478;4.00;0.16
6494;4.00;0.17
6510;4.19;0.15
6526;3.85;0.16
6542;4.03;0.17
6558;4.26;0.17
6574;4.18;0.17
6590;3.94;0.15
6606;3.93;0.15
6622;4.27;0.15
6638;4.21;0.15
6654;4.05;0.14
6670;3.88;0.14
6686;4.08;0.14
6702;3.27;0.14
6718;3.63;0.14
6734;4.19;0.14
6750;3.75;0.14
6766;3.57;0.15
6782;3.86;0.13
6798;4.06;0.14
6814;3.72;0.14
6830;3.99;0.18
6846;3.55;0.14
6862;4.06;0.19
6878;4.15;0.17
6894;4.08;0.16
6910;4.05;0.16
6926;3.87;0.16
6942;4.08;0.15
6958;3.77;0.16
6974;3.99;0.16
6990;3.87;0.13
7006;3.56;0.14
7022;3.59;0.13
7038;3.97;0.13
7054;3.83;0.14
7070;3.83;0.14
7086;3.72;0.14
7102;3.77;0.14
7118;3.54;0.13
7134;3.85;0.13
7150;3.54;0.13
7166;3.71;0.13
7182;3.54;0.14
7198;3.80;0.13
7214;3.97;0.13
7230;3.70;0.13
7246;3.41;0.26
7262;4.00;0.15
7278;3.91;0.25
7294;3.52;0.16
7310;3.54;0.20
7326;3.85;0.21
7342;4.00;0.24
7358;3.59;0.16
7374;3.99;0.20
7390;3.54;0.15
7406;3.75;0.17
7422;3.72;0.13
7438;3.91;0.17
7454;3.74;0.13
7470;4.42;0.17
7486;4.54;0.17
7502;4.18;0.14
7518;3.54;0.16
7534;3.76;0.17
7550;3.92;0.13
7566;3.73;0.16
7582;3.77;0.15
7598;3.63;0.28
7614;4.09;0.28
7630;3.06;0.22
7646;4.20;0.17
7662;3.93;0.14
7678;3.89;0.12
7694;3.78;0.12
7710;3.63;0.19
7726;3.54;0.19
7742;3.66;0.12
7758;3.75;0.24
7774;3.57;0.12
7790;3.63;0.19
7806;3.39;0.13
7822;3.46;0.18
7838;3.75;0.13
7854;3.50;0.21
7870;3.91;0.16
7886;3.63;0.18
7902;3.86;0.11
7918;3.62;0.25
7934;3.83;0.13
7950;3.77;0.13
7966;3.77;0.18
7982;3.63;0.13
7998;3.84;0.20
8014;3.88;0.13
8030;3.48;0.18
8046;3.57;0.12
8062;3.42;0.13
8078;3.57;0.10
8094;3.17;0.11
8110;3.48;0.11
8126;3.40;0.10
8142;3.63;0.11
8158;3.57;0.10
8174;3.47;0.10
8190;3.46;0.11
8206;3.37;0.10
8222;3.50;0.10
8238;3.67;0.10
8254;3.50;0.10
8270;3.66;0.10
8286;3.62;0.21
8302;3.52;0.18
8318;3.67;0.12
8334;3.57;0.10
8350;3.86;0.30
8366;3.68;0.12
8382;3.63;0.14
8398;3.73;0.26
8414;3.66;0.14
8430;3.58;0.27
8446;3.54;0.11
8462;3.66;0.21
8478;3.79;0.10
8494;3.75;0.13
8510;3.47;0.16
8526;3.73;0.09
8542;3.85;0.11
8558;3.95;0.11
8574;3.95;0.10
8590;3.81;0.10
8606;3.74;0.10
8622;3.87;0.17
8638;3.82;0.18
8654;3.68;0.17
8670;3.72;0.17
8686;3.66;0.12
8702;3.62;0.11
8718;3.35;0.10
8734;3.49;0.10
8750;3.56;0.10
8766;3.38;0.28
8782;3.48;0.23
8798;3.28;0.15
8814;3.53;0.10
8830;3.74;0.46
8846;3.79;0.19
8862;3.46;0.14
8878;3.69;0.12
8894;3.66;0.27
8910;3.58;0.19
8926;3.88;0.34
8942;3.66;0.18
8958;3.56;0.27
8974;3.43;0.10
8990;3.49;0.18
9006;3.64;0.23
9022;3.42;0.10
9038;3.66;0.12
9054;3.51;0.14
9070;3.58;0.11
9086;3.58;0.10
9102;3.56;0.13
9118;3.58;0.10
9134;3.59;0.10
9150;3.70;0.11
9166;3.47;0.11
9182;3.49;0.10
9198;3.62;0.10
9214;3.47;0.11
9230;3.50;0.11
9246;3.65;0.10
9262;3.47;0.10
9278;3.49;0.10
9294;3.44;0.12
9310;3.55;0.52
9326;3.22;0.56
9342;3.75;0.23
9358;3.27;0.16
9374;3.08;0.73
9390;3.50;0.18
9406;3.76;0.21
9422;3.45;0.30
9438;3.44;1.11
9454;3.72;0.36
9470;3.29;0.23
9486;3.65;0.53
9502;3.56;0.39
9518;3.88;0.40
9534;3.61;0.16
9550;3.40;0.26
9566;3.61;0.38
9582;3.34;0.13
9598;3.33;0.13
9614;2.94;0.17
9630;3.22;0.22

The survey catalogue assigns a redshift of 0.14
